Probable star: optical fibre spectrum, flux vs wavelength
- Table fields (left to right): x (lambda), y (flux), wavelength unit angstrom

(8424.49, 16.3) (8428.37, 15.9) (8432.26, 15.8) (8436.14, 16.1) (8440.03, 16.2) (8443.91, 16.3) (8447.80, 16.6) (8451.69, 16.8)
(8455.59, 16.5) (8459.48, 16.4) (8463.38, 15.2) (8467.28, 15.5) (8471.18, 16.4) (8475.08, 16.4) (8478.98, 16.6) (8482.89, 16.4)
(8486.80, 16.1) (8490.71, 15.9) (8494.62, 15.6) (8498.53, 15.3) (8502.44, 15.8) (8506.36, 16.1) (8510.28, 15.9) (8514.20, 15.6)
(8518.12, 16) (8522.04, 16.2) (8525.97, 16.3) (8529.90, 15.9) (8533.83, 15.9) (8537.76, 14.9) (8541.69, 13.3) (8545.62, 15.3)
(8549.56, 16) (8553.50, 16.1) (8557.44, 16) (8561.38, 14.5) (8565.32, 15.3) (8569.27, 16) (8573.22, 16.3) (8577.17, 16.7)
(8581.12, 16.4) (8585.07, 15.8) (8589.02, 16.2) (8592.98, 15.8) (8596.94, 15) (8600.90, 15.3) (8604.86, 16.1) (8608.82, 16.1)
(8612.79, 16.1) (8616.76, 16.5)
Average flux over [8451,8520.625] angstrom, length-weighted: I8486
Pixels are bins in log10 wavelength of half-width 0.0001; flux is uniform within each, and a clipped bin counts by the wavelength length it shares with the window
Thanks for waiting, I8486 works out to 16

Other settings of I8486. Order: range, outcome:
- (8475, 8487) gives 16.4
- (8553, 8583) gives 15.9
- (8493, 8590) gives 15.7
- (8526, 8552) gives 15.3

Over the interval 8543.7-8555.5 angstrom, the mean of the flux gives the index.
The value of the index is 15.8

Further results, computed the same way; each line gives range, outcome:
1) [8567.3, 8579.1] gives 16.3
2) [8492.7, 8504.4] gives 15.6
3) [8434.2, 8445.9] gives 16.2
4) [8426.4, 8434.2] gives 15.8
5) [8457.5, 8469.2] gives 15.7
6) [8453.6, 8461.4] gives 16.4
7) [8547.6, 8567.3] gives 15.6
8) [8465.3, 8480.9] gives 16.2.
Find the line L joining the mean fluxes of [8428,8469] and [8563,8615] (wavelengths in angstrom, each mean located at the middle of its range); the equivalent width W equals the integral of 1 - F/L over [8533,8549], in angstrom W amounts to 1.1 angstrom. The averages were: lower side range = 16.1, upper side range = 15.9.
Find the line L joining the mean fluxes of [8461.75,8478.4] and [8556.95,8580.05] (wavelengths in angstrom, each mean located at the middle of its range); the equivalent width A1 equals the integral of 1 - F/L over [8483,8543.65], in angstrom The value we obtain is 0.8 angstrom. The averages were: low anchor 16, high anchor 15.8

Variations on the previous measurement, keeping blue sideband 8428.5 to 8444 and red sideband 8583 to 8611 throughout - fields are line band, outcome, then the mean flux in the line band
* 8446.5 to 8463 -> -0.4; 16.4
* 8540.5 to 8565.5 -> 0.9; 15.3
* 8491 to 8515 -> 0.3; 15.7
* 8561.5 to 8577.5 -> 0.0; 15.8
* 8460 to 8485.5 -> -0.2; 16.1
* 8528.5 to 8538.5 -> 0.2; 15.6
